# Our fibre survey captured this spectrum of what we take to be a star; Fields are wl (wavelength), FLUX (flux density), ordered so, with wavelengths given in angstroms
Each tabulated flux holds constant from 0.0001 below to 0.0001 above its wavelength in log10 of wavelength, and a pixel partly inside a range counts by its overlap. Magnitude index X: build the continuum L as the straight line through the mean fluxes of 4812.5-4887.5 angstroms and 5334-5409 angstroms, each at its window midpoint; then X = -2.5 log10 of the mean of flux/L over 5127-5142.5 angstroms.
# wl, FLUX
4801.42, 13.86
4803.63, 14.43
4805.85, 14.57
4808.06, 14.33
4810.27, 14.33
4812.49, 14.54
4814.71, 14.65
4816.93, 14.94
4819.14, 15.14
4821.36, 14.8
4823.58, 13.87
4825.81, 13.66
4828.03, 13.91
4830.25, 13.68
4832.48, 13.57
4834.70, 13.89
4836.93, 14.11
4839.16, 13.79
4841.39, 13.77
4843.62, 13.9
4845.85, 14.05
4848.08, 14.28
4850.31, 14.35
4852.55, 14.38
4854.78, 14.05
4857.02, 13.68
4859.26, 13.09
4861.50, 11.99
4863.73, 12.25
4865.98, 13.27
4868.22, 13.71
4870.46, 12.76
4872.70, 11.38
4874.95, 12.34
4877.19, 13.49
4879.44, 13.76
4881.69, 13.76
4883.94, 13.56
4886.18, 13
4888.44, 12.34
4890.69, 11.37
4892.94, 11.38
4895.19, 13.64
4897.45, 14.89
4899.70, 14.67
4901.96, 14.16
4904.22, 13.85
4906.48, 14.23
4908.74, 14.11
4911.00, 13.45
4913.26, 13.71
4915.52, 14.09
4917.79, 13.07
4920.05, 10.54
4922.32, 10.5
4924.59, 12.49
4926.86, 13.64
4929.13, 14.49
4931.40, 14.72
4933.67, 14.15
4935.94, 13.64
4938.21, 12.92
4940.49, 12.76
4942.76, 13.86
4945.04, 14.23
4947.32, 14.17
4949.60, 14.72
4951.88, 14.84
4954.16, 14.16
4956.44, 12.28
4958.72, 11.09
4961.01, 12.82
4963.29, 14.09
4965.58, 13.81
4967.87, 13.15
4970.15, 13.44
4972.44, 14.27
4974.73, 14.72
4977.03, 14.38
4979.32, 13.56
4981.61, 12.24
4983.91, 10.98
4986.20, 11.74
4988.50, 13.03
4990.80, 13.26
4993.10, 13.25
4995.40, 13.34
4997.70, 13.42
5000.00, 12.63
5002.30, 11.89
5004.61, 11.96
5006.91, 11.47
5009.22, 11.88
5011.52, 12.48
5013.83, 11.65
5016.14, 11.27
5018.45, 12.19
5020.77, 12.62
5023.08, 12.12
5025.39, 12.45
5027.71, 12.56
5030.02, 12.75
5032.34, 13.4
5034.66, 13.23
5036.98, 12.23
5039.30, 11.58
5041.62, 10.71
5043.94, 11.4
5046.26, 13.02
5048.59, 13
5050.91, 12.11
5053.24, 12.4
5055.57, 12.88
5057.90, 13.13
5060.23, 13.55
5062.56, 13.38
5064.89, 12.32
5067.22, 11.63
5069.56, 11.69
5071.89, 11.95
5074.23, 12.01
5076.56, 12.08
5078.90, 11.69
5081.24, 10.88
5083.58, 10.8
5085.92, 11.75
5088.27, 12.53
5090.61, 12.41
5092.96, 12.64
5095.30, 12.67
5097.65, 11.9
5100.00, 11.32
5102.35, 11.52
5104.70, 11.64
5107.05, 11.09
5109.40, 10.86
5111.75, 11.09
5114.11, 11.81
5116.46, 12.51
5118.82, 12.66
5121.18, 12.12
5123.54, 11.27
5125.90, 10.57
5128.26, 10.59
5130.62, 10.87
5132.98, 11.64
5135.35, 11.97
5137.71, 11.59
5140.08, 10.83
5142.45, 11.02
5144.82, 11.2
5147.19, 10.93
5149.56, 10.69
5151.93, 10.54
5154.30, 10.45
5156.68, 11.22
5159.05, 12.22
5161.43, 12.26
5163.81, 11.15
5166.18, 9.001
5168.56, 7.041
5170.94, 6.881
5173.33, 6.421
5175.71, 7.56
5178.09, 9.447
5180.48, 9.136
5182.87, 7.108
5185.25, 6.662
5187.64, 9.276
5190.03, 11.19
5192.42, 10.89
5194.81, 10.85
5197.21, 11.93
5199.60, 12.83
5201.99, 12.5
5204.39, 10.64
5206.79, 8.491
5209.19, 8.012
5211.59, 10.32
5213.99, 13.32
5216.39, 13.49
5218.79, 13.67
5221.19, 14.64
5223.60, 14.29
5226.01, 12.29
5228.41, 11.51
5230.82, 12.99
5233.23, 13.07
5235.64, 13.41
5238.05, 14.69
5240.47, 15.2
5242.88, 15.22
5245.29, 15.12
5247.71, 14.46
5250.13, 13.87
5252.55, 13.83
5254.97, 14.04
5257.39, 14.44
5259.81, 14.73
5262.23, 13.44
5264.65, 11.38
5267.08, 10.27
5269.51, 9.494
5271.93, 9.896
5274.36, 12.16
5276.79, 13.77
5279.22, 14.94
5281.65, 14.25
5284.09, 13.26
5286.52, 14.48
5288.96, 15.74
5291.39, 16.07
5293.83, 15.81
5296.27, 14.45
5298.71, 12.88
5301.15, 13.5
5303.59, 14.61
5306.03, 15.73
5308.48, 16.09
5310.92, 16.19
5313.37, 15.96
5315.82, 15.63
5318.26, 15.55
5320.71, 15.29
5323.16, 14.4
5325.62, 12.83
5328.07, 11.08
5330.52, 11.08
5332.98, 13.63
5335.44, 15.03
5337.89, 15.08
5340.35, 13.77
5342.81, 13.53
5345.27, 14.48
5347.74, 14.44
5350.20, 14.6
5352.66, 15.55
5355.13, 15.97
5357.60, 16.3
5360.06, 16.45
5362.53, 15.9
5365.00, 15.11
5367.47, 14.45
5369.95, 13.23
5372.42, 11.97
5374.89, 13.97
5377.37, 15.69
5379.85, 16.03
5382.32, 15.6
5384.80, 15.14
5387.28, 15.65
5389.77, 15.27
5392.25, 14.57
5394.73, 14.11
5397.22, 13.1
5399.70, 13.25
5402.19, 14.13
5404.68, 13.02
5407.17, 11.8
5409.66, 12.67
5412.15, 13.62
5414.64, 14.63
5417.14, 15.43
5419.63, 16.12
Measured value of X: 0.25 mag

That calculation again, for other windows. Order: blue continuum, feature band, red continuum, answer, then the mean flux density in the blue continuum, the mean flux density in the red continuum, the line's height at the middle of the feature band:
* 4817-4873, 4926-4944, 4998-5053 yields -0.07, 13.7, 12.2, 13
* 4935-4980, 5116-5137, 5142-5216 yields -0.06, 13.6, 10.1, 10.9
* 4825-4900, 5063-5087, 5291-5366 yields 0.19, 13.4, 14.7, 14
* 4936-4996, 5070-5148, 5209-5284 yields 0.15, 13.4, 13.2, 13.3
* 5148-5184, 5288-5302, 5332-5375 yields -0.14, 9.43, 14.7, 13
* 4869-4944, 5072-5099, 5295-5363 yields 0.16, 13.2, 14.6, 13.8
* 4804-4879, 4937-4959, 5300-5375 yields 0.03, 13.8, 14.6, 13.9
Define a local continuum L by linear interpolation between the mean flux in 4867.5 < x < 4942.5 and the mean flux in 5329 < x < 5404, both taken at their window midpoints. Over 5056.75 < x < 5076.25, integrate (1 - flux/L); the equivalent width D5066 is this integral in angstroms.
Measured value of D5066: 1.8 angstroms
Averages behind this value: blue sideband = 13.2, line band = 12.4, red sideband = 14.5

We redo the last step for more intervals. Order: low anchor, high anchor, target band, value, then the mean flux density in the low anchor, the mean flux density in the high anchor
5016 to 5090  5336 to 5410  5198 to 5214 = 3.1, 12.2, 14.5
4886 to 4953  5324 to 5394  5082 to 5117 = 5.4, 13.5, 14.5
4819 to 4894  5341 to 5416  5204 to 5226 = 3.4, 13.4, 14.5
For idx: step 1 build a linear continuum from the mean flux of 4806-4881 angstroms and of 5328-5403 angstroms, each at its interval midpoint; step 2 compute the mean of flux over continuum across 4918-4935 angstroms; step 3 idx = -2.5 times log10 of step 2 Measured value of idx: 0.08 mag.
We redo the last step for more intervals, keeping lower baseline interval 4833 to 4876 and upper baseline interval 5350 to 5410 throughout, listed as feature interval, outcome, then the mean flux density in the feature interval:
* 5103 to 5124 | 0.20 mag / 11.7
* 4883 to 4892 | 0.08 mag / 12.5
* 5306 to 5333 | 0.00 mag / 14.4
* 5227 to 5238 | 0.10 mag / 12.9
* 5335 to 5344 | 0.01 mag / 14.3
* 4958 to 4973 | 0.03 mag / 13.3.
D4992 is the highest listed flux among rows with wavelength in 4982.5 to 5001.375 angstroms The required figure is 13.42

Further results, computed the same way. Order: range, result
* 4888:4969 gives 14.89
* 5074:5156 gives 12.67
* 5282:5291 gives 15.74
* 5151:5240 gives 14.69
